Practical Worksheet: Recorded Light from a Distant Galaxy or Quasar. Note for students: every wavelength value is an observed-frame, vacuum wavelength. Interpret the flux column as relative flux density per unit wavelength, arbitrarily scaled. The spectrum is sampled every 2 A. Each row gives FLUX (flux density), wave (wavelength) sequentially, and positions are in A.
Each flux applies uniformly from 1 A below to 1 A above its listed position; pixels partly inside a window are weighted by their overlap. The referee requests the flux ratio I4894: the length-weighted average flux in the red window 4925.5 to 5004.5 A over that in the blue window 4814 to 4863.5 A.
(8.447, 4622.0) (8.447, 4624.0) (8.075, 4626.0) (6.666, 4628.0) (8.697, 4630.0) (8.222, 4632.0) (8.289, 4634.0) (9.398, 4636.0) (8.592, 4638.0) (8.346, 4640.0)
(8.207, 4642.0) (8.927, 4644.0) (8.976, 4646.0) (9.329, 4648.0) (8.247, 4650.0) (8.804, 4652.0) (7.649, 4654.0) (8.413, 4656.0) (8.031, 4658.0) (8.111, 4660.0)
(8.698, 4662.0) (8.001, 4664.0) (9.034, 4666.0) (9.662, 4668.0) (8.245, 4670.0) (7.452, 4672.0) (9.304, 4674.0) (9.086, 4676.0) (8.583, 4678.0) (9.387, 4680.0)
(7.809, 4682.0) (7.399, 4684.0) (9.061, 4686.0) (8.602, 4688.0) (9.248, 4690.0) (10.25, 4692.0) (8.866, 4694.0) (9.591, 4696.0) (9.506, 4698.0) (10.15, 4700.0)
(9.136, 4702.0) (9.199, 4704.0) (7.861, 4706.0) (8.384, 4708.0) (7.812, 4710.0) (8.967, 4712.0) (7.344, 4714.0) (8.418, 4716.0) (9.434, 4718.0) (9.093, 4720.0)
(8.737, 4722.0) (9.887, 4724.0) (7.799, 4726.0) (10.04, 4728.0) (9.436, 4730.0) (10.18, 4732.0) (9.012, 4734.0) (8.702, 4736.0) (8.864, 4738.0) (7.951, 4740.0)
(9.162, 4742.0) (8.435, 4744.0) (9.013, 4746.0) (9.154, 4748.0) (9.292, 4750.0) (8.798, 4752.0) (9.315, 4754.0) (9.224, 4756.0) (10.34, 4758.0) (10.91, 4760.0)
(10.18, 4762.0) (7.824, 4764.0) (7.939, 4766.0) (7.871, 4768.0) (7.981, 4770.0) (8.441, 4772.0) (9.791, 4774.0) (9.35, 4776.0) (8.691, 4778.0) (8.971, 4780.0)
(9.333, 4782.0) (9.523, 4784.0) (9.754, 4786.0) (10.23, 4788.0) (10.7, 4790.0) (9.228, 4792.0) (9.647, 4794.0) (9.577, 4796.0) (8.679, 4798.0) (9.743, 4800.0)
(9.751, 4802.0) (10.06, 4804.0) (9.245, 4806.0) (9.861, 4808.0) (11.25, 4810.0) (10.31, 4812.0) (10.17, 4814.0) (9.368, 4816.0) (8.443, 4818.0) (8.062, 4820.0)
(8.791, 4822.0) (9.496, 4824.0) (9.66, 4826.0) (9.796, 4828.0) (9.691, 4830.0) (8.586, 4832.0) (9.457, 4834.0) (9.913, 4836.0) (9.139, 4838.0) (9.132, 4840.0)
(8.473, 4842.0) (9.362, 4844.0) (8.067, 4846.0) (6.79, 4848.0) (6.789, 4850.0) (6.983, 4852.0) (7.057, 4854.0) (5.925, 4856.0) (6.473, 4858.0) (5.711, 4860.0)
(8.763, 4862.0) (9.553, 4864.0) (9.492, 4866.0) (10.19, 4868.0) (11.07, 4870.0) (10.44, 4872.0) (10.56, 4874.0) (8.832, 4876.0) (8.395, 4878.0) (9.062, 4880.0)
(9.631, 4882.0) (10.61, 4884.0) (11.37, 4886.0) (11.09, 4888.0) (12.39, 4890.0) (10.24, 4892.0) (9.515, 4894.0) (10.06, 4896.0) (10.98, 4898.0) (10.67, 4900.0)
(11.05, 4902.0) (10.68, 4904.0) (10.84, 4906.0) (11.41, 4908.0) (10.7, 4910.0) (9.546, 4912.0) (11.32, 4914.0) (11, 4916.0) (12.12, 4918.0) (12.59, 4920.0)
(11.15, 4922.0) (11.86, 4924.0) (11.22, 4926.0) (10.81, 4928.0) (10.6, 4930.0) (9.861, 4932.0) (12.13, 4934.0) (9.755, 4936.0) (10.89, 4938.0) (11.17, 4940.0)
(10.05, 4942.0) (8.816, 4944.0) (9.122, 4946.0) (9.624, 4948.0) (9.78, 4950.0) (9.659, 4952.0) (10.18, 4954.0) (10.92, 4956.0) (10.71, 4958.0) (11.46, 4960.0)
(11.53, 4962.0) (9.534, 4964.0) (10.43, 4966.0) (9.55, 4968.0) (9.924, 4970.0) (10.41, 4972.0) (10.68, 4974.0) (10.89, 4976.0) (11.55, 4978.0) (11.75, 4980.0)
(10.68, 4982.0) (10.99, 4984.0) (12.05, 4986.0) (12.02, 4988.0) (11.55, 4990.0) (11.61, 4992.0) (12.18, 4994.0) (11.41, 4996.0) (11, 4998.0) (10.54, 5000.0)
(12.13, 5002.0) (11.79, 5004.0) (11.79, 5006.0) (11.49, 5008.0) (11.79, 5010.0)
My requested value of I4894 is 1.28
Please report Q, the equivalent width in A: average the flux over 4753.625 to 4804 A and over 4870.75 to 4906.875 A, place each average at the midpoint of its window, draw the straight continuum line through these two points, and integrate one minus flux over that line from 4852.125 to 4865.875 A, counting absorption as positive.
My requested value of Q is 3.7 A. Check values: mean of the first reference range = 9.33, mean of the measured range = 7.37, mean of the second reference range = 10.4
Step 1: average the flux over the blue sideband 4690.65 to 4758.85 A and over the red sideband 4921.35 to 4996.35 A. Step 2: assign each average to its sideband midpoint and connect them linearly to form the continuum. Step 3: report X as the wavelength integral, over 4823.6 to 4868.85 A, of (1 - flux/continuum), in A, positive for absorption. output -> 6.7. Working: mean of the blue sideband 9.04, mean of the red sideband 10.7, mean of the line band 8.44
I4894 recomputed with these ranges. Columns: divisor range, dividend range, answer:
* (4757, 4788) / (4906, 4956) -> 1.16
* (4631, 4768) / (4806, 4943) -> 1.11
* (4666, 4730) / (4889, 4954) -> 1.20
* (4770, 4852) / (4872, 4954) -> 1.14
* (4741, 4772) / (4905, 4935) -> 1.24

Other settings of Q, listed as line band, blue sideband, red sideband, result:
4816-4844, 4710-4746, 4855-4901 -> 0.7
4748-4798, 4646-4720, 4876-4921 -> 1.3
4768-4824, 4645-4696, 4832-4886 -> -4.5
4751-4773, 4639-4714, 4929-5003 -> 0.7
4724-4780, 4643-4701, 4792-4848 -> 0.3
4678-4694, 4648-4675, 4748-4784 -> -0.4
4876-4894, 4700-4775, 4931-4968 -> -0.6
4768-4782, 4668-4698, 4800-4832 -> 0.8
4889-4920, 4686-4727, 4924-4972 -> -2.4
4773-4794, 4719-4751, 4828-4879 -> -1.6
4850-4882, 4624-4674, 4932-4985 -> 4.3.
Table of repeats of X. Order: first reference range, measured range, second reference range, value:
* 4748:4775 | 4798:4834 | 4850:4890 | -1.8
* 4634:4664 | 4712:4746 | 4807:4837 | 0.3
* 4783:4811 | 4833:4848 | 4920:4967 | 1.6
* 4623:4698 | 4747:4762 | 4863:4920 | -0.4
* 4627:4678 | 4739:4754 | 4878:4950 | 0.7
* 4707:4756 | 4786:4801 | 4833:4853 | -1.9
